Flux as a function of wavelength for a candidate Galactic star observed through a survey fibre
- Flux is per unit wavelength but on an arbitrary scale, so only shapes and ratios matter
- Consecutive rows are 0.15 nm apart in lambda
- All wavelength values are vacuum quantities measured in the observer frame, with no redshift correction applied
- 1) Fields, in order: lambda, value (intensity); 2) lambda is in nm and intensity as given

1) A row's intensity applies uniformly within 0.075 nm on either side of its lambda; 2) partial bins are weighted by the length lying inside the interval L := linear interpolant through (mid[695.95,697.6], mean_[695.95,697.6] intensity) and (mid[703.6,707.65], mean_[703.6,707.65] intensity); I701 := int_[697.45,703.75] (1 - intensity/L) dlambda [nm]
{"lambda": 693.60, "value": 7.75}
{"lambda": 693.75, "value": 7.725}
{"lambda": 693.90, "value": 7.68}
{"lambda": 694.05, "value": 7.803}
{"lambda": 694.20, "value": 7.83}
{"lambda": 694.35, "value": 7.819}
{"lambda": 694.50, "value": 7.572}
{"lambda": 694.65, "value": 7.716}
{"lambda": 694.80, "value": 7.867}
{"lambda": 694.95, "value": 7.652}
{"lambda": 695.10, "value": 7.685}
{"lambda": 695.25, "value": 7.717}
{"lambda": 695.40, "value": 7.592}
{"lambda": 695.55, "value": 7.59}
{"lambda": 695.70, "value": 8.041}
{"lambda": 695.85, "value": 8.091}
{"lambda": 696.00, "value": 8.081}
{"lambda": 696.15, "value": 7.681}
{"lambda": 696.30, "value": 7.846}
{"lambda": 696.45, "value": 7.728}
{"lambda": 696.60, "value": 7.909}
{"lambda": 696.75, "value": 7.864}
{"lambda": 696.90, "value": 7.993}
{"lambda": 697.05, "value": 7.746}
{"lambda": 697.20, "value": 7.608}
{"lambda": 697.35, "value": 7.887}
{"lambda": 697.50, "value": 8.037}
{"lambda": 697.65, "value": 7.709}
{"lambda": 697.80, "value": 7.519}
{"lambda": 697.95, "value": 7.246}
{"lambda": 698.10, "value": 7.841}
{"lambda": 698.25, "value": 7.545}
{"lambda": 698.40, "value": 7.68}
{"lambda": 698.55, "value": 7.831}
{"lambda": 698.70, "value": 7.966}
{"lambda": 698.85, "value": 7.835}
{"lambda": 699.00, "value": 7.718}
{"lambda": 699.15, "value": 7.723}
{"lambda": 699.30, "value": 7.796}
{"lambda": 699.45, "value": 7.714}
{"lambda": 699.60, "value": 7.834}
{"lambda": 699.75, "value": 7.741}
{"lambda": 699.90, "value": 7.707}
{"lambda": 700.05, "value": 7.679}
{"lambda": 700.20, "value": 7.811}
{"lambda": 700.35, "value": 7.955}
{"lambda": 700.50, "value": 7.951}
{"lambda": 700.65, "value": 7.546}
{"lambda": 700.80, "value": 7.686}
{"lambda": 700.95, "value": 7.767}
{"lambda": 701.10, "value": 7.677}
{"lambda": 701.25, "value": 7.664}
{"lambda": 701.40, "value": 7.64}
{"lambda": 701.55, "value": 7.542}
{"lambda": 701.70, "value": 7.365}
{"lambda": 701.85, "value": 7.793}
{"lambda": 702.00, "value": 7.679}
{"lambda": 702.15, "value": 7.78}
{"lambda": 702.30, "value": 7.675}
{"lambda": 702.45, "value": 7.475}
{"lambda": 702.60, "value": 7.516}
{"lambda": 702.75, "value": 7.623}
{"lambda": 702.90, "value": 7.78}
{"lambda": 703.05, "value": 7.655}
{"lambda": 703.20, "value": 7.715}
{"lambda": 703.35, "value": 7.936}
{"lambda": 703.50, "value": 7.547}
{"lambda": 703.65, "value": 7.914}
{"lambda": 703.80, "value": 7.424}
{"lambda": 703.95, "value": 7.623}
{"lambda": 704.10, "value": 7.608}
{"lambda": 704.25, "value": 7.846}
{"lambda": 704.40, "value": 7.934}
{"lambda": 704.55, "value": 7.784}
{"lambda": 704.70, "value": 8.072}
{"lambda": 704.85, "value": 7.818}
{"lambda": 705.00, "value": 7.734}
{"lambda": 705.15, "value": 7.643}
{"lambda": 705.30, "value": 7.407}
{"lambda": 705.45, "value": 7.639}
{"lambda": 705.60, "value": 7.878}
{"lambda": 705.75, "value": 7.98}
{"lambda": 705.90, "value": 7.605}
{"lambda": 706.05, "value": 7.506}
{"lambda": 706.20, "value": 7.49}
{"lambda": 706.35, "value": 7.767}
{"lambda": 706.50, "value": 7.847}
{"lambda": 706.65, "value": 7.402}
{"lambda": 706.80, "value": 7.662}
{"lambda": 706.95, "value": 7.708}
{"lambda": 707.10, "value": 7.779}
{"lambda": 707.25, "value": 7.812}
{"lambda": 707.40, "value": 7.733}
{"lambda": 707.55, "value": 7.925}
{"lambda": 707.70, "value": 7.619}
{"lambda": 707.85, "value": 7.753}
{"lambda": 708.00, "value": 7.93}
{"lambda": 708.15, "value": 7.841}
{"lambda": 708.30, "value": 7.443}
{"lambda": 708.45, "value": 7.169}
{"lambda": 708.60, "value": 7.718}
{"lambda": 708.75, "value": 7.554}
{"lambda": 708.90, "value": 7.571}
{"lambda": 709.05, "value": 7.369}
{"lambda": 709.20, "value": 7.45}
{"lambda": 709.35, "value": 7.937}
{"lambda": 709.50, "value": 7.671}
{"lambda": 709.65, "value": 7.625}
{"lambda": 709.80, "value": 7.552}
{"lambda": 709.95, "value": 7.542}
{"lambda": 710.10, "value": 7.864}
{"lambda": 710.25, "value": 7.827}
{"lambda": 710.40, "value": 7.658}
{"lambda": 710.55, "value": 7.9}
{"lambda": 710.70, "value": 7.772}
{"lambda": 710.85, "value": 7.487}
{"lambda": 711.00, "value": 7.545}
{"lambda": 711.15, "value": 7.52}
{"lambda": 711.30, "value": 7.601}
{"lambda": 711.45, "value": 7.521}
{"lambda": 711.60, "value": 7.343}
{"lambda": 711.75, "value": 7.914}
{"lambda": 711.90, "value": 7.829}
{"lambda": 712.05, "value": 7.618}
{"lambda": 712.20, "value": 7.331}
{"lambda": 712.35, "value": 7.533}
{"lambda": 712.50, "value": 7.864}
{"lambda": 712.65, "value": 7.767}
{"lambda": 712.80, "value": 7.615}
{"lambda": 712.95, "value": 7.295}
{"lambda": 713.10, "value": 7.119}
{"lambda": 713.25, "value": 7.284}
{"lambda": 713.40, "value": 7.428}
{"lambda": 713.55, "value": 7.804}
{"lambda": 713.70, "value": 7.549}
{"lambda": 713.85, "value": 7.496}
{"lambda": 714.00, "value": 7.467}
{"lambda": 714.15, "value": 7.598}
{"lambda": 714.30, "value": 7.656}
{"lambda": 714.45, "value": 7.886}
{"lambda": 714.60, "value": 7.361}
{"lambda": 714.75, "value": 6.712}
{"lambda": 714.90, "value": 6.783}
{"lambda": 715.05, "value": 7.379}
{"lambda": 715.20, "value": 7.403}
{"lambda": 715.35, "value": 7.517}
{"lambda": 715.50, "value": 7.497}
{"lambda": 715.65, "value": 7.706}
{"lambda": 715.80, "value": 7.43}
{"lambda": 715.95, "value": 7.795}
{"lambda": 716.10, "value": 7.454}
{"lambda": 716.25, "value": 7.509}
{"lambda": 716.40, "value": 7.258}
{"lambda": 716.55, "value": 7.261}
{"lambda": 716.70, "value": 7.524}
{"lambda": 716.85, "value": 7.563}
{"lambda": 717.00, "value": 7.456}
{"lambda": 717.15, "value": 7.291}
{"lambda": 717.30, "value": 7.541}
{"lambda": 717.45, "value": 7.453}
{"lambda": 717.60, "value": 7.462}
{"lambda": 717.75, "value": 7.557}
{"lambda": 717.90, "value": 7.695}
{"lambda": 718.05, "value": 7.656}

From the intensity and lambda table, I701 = 0.07 nm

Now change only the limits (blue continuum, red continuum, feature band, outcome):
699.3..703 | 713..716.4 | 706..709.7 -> -0.04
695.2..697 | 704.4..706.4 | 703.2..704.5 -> 0.00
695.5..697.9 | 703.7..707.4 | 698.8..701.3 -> 0.01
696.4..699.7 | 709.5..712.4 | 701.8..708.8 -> -0.01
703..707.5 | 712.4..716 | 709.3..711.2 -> -0.03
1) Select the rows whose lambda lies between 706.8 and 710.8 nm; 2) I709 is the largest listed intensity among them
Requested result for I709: 7.937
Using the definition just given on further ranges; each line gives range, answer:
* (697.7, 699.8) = 7.966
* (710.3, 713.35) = 7.914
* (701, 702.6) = 7.793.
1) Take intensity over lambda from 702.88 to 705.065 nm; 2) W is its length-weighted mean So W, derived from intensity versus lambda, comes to 7.76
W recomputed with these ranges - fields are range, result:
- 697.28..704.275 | 7.71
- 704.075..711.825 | 7.68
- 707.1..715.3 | 7.57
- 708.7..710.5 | 7.64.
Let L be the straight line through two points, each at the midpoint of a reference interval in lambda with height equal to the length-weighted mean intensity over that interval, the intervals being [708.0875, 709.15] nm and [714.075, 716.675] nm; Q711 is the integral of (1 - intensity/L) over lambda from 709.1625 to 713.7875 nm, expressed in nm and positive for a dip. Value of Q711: -0.079 nm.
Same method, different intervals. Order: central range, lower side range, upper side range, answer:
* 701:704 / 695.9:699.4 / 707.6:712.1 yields 0.03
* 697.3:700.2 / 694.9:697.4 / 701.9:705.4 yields 0.01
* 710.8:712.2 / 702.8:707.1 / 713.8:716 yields -0.01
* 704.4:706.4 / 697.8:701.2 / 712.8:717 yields -0.03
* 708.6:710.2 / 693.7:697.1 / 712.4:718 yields -0.01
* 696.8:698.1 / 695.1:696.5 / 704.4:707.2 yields 0.01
